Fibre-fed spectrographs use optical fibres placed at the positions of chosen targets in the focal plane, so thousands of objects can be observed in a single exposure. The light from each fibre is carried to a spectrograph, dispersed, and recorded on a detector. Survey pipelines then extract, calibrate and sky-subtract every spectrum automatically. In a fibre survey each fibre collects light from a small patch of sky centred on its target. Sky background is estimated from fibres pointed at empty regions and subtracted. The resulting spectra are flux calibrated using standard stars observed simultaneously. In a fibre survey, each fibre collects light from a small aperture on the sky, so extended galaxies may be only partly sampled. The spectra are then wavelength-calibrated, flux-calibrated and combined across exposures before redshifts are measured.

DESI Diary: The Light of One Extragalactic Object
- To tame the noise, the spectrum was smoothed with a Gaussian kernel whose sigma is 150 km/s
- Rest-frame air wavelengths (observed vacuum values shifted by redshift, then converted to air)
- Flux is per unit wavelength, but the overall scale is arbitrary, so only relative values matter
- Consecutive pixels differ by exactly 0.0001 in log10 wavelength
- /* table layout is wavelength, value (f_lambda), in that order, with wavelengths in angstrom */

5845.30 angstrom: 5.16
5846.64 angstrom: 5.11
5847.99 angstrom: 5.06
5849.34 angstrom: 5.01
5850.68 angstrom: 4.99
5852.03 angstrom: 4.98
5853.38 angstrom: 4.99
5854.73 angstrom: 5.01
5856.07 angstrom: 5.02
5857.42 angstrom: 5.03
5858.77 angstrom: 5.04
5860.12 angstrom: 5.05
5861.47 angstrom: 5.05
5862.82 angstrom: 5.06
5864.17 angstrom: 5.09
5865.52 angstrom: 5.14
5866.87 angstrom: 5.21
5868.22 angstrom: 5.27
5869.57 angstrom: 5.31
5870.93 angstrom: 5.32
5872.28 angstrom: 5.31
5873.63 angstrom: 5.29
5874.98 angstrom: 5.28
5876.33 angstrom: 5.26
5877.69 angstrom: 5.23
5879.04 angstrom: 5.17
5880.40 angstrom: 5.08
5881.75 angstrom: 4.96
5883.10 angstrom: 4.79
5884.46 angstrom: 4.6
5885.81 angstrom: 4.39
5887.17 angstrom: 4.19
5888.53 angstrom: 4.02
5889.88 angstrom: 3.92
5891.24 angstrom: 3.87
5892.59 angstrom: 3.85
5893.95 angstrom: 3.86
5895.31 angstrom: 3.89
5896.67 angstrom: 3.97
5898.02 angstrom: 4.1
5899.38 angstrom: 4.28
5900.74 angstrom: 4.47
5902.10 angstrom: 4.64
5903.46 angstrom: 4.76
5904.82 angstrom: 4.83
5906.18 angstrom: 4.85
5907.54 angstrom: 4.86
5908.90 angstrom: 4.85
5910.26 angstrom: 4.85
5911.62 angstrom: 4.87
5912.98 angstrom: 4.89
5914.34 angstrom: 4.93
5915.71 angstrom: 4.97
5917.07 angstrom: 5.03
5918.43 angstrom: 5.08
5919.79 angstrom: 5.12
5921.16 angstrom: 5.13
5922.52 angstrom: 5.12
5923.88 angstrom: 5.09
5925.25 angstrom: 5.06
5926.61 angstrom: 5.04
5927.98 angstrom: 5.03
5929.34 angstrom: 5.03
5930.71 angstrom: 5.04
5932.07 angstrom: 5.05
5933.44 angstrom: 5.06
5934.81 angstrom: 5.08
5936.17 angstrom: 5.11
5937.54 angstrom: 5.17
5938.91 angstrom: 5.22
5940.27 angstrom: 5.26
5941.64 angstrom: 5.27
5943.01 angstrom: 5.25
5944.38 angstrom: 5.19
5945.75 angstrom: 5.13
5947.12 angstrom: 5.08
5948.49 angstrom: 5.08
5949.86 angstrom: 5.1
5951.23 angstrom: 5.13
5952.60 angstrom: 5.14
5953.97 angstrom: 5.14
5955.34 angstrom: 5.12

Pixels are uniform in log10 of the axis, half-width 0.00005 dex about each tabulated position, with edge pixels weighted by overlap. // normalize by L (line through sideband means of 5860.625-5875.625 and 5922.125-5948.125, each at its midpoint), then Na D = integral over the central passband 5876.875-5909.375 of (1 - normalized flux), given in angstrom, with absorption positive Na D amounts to 4.4 angstrom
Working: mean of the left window 5.21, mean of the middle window 4.48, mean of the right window 5.12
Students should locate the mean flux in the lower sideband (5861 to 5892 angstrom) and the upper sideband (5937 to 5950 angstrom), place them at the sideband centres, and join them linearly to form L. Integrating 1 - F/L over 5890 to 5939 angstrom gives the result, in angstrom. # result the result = 2.9 angstrom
